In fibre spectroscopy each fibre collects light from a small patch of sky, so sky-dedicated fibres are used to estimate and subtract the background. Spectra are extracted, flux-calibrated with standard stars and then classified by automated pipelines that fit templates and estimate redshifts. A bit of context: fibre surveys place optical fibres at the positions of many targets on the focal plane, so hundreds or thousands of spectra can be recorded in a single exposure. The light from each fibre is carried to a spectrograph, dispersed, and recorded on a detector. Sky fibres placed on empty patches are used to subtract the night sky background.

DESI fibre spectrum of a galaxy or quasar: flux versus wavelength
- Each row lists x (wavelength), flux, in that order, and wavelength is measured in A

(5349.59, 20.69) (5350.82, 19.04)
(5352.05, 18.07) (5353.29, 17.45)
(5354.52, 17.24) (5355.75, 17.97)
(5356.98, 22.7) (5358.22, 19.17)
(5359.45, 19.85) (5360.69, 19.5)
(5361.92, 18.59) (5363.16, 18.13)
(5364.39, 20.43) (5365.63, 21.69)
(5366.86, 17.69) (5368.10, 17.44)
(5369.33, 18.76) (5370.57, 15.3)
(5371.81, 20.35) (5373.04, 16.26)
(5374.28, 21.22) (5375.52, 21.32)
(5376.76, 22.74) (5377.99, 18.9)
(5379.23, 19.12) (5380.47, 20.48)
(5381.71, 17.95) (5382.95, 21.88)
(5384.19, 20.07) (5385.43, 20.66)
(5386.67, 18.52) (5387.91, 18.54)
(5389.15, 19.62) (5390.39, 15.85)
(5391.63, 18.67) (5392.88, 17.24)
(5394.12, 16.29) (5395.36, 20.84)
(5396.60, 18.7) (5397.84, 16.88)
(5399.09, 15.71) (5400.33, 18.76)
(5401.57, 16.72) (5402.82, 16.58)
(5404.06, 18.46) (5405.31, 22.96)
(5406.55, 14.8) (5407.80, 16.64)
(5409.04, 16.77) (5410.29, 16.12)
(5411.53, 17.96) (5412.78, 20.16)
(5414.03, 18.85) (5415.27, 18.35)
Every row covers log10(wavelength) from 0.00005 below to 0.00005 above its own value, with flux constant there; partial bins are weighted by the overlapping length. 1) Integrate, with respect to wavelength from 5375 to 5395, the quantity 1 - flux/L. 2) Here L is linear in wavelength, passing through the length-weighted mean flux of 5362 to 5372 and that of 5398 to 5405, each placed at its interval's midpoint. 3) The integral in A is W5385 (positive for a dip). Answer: -1.3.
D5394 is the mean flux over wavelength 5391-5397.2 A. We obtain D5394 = 18.3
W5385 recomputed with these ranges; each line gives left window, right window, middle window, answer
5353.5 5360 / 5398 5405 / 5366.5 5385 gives -0.8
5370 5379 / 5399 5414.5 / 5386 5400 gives 0.4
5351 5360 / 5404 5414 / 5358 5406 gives -1.2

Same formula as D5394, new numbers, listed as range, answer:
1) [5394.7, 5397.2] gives 19.8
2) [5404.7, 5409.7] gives 17.8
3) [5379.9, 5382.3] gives 19.2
